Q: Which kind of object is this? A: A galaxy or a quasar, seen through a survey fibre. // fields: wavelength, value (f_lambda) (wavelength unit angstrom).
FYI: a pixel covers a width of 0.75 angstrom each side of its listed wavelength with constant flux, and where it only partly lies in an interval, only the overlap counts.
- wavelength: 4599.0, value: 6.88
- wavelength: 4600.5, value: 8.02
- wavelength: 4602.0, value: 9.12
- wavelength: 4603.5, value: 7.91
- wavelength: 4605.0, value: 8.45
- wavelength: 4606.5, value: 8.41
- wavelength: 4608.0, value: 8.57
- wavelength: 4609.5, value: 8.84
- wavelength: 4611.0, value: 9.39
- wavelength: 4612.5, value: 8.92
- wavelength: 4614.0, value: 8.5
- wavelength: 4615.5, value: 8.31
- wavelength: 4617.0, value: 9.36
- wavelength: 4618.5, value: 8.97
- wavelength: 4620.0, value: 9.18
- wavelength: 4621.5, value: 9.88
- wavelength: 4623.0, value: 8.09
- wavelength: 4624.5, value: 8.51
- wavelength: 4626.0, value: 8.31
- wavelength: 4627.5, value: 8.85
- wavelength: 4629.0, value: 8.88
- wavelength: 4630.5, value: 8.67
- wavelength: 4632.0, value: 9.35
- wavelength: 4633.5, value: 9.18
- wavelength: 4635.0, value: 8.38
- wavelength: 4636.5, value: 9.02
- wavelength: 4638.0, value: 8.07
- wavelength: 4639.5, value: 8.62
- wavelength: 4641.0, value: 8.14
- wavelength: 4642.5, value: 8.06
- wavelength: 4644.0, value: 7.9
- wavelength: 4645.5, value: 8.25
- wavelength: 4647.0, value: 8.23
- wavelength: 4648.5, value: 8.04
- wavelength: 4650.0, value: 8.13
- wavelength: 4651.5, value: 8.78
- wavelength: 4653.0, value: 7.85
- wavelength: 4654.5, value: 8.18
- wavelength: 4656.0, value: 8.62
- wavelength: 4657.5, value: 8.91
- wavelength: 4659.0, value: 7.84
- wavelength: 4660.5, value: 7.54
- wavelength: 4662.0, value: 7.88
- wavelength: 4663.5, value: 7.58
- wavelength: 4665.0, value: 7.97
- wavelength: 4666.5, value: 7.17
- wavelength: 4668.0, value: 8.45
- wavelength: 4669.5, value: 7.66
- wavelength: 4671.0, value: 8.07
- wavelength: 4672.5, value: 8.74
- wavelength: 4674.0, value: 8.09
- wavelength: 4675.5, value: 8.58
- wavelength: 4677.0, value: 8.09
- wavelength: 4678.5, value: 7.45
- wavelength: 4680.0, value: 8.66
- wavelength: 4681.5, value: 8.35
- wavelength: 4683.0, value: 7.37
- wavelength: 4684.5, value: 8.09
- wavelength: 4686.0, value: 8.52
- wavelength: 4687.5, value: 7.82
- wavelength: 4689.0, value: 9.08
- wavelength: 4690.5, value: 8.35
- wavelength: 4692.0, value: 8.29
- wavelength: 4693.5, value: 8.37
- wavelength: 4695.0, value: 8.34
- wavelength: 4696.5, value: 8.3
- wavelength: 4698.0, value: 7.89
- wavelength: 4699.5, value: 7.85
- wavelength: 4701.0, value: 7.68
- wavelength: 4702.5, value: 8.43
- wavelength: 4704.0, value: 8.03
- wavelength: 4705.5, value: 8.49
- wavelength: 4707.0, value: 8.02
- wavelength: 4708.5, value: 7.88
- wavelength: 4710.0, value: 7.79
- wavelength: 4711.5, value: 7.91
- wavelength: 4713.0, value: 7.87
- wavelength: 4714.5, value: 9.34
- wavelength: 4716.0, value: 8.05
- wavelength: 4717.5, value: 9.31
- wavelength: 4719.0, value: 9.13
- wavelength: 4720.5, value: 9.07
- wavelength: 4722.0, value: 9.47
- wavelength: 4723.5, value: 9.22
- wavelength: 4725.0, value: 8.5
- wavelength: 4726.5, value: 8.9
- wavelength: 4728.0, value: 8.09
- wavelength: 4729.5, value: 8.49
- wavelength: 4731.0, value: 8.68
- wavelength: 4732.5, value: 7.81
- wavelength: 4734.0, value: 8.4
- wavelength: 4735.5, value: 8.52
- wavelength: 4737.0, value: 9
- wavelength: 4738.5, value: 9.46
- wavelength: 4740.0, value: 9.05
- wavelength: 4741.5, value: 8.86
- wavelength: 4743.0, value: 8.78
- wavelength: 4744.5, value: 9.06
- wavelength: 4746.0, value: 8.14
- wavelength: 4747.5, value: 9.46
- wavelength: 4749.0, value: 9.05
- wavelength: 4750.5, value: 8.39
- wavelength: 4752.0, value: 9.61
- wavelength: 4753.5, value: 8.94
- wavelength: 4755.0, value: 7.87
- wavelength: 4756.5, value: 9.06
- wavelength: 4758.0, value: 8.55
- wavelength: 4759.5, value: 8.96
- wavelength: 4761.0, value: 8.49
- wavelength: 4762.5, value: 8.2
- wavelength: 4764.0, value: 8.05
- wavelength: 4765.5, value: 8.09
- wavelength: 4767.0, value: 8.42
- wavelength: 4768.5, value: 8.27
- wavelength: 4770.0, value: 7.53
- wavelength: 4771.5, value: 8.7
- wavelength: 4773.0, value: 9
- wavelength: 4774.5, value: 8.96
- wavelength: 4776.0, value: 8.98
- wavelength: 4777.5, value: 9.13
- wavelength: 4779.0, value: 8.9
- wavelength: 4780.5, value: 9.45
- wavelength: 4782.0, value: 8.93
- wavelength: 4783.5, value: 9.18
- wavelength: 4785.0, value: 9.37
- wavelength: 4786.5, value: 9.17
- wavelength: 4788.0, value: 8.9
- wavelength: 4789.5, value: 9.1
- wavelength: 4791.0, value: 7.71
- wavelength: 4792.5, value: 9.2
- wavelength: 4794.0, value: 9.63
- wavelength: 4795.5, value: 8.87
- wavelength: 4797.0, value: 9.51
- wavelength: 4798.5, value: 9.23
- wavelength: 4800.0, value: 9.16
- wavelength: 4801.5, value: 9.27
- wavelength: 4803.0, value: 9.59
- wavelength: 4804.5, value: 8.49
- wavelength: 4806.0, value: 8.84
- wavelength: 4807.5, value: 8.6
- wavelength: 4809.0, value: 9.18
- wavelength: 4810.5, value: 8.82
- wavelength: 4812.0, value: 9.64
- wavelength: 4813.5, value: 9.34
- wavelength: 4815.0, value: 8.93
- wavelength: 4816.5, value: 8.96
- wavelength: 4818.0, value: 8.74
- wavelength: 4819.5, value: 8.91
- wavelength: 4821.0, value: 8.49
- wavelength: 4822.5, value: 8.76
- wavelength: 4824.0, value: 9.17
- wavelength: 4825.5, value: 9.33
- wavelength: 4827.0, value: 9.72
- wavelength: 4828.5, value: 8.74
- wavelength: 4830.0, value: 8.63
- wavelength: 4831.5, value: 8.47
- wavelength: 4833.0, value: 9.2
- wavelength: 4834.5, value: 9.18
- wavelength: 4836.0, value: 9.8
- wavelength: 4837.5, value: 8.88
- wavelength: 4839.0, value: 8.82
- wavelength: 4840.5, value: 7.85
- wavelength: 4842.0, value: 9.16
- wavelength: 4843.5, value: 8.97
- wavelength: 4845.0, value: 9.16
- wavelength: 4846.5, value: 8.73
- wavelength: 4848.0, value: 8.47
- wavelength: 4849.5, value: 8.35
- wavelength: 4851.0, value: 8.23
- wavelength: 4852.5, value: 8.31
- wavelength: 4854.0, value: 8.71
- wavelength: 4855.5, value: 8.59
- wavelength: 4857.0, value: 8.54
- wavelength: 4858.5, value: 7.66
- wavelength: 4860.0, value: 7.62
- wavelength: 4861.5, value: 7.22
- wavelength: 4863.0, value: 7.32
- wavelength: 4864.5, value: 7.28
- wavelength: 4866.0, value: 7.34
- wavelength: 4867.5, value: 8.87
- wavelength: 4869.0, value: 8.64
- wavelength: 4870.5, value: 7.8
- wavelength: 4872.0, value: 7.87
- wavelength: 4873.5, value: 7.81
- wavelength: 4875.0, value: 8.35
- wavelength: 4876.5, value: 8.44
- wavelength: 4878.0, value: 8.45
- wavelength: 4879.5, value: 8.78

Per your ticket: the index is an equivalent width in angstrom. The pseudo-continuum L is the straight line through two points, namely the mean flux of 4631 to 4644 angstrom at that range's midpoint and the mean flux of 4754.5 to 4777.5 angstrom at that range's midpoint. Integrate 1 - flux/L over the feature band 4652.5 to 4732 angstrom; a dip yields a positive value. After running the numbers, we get 2.5 angstrom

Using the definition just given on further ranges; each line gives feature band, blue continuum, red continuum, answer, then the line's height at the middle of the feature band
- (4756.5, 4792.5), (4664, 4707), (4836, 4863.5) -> -1.8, 8.29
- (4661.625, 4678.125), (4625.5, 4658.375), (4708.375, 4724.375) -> 1.0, 8.55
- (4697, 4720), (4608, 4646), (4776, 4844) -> 1.5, 8.85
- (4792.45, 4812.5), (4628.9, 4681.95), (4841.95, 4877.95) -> -2.2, 8.22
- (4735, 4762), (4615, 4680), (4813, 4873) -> -1.2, 8.47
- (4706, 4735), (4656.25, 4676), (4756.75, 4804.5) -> -0.3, 8.43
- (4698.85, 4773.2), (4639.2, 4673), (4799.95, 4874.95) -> -2.0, 8.34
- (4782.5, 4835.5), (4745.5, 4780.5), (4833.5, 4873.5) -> -3.3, 8.51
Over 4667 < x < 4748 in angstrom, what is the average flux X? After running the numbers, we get 8.42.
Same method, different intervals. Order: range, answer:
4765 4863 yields 8.81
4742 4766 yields 8.68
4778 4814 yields 9.09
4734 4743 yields 8.91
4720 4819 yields 8.85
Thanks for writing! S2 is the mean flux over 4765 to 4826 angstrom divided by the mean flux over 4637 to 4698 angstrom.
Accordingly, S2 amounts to 1.1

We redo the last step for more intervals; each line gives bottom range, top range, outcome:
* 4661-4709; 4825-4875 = 1.04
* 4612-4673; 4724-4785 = 1.04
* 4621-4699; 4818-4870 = 1.03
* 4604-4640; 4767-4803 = 1.02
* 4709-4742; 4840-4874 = 0.95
